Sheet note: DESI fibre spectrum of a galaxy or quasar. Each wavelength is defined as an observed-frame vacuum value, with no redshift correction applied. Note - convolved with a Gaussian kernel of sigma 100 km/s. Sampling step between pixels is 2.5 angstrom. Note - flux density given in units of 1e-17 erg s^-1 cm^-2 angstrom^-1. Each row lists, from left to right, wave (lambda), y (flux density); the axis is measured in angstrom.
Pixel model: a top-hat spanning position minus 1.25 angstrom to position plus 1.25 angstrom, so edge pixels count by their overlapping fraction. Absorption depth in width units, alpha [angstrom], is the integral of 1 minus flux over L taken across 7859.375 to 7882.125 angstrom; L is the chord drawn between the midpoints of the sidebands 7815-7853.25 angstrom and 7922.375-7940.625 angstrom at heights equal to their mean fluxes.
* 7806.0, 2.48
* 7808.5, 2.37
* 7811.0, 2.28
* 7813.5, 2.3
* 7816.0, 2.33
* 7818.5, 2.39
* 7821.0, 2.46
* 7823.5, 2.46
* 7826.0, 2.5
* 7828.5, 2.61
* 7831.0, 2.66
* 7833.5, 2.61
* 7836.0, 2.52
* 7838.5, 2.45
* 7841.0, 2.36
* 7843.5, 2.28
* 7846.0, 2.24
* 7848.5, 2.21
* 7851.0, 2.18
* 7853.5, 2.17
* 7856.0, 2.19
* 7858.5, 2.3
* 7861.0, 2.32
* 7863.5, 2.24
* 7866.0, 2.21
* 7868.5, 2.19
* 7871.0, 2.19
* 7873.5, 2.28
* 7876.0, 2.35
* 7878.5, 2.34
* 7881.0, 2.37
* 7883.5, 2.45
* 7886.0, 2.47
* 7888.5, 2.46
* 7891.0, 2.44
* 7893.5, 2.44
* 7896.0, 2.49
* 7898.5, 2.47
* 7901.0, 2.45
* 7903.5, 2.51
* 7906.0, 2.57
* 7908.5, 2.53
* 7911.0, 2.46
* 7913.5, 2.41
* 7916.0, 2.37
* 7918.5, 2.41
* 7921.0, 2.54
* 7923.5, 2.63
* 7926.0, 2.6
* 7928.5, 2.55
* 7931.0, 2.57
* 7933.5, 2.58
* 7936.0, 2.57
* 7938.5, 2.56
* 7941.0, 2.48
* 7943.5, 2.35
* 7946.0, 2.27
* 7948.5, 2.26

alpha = 1.8 angstrom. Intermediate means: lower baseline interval 2.41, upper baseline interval 2.57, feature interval 2.28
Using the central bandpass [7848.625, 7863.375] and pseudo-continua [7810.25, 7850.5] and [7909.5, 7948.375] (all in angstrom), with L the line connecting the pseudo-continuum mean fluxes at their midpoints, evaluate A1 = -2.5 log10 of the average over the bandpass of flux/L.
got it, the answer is 0.09 mag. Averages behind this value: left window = 2.41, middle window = 2.23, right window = 2.48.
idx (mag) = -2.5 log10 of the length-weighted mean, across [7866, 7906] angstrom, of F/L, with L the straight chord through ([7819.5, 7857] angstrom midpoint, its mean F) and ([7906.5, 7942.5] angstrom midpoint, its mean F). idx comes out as 0.03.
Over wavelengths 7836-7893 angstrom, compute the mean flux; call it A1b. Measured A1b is 2.31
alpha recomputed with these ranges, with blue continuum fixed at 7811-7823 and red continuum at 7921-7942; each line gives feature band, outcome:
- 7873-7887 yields 0.5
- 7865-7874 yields 0.9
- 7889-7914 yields 0.4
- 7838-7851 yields 0.7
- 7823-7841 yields -1.1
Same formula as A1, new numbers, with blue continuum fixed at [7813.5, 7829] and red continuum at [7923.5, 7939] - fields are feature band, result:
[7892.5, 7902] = 0.03 mag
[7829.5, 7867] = 0.06 mag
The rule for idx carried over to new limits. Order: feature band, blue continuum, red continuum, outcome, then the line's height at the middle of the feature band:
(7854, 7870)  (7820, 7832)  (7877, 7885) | 0.09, 2.44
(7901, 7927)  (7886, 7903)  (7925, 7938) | 0.01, 2.52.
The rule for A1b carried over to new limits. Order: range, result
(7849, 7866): 2.23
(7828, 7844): 2.5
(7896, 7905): 2.48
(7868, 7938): 2.46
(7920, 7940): 2.57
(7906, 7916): 2.47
